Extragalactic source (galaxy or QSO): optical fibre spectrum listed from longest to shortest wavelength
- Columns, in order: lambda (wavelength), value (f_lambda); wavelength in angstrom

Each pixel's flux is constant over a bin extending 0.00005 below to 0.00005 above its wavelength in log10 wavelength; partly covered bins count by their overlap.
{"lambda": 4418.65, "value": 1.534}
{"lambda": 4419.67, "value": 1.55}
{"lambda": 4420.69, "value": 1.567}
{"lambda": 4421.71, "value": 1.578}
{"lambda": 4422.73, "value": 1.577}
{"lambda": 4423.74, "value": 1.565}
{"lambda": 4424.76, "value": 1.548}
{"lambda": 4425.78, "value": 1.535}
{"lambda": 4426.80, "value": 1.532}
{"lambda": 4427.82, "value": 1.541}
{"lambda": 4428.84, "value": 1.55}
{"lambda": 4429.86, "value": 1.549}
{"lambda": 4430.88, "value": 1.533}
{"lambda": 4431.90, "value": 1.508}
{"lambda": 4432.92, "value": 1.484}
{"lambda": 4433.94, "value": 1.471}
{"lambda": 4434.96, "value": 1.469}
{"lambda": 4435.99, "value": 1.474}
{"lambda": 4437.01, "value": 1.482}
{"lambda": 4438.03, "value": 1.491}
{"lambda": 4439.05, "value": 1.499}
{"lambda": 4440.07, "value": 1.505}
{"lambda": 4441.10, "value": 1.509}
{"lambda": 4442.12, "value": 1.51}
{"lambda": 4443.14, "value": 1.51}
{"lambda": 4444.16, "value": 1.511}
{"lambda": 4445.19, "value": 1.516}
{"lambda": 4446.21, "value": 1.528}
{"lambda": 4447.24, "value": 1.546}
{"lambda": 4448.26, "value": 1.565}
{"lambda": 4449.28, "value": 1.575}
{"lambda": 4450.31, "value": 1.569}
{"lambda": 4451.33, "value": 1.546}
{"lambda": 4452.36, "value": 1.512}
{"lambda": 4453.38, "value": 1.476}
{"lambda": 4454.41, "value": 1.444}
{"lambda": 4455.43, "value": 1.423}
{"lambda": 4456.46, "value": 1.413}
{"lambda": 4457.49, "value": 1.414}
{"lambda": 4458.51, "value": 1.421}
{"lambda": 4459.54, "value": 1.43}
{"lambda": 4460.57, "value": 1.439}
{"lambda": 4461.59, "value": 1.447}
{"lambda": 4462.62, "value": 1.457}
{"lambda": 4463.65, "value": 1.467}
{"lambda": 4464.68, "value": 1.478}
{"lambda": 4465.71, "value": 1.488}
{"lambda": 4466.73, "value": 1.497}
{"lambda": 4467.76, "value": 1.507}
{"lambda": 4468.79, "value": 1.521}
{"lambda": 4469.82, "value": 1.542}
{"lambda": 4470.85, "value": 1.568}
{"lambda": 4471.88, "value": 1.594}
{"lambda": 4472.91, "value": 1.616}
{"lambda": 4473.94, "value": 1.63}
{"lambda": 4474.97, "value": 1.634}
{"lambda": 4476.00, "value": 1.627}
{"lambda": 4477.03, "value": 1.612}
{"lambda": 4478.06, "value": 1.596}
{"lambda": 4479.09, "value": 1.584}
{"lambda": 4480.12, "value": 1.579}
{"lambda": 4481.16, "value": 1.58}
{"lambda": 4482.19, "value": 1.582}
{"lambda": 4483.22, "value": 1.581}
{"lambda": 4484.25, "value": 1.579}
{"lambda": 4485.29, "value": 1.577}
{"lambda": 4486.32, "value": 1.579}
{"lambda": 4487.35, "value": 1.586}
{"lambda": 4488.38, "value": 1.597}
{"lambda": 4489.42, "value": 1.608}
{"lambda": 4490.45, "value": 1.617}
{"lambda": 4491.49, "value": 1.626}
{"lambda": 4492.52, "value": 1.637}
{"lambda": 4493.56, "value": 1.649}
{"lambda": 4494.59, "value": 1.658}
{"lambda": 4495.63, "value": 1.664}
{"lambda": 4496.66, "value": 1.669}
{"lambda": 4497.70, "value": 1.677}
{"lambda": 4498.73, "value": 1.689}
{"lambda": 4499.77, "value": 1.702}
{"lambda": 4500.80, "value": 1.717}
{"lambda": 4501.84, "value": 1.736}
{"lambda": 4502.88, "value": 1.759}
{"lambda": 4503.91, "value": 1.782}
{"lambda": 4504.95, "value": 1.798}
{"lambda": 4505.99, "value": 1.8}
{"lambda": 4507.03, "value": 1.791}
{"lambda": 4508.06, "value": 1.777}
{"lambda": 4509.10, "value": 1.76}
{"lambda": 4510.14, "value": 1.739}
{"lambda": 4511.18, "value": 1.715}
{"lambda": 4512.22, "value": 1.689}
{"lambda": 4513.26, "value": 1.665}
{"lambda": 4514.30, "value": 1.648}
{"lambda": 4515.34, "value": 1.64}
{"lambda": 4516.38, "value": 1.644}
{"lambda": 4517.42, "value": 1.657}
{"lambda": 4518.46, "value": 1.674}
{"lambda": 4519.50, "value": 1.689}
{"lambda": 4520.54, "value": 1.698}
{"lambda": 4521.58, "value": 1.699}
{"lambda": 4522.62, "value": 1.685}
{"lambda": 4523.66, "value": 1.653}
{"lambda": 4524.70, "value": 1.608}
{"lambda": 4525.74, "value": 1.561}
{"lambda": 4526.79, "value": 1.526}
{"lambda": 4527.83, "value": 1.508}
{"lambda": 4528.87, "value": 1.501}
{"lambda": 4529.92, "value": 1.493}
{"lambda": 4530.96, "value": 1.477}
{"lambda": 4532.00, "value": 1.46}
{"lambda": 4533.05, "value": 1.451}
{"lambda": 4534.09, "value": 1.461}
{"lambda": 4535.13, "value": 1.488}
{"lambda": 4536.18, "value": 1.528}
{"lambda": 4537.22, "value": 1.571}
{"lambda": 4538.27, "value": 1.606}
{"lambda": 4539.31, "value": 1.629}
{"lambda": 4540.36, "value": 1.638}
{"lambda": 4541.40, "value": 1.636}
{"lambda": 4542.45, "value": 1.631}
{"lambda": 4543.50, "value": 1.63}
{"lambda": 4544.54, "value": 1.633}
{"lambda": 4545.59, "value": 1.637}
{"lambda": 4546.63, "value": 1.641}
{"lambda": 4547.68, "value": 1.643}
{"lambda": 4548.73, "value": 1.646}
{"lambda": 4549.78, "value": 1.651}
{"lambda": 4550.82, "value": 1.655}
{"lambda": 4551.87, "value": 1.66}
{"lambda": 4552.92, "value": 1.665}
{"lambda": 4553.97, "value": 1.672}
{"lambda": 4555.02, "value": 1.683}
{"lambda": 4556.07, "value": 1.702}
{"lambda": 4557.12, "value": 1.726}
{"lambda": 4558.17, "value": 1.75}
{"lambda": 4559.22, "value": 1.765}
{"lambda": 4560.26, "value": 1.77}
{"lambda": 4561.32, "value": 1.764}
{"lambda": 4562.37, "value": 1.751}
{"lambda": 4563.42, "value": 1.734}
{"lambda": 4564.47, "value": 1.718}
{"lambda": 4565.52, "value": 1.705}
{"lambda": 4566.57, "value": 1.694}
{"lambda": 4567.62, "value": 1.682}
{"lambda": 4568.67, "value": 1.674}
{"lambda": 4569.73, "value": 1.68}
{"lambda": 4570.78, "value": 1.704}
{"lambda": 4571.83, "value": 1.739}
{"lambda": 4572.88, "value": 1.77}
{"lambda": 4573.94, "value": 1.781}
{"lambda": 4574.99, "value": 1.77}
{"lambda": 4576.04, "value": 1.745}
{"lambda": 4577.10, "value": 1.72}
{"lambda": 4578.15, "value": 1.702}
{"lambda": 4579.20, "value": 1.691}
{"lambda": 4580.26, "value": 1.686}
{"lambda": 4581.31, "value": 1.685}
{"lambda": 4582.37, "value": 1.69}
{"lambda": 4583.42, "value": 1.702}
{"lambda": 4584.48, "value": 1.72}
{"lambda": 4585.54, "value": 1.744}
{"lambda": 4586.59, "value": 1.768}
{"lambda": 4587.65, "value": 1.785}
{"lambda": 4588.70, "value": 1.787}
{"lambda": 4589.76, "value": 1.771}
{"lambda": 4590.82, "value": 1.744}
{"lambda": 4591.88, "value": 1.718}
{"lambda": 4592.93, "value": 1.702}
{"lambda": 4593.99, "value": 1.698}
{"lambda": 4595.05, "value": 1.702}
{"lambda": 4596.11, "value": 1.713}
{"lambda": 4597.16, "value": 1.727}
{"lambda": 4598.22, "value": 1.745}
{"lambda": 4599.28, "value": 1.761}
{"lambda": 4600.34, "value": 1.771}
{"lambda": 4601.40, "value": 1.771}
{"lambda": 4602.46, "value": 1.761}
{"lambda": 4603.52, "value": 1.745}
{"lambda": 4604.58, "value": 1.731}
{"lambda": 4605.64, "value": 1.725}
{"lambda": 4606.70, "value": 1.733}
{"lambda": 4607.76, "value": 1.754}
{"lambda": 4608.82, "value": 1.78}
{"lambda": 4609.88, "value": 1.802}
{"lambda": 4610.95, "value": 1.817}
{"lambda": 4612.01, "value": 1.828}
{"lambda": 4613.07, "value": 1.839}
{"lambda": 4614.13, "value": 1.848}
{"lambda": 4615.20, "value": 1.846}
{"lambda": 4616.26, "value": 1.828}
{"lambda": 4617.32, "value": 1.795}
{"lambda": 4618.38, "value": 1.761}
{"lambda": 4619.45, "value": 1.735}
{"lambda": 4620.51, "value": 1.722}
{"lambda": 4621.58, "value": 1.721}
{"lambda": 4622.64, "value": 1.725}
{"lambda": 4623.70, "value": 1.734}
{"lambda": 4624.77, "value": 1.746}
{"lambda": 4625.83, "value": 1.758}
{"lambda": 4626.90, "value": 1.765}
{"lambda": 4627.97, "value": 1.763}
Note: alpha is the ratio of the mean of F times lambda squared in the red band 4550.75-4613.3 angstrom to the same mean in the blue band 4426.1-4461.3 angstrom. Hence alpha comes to 1.23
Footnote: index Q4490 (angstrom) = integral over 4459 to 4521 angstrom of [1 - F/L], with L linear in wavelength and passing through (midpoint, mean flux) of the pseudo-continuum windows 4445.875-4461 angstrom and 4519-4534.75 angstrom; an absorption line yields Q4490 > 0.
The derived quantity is -4.1 angstrom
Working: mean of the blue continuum 1.49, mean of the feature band 1.63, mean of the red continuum 1.56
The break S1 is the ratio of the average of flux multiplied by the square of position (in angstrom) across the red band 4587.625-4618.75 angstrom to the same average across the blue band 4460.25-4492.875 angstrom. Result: 1.19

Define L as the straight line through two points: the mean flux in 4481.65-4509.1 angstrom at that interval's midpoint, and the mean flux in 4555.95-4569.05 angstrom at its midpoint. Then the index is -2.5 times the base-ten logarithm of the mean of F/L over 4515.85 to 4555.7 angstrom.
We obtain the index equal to 0.07 mag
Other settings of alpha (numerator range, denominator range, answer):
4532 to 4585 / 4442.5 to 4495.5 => 1.13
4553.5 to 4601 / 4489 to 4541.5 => 1.08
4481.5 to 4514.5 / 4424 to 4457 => 1.14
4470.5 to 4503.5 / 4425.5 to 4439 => 1.11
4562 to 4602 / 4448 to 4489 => 1.18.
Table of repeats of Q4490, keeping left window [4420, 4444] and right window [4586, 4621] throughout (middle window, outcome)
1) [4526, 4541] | 1.3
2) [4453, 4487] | 1.0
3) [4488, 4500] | -0.3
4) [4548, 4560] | 0.0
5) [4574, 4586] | 0.1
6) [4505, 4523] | -0.8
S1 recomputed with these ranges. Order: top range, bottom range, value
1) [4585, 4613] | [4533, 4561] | 1.09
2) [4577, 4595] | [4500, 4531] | 1.06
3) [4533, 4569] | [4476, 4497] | 1.06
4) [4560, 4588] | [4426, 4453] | 1.20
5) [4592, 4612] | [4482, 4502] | 1.12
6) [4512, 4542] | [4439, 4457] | 1.09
